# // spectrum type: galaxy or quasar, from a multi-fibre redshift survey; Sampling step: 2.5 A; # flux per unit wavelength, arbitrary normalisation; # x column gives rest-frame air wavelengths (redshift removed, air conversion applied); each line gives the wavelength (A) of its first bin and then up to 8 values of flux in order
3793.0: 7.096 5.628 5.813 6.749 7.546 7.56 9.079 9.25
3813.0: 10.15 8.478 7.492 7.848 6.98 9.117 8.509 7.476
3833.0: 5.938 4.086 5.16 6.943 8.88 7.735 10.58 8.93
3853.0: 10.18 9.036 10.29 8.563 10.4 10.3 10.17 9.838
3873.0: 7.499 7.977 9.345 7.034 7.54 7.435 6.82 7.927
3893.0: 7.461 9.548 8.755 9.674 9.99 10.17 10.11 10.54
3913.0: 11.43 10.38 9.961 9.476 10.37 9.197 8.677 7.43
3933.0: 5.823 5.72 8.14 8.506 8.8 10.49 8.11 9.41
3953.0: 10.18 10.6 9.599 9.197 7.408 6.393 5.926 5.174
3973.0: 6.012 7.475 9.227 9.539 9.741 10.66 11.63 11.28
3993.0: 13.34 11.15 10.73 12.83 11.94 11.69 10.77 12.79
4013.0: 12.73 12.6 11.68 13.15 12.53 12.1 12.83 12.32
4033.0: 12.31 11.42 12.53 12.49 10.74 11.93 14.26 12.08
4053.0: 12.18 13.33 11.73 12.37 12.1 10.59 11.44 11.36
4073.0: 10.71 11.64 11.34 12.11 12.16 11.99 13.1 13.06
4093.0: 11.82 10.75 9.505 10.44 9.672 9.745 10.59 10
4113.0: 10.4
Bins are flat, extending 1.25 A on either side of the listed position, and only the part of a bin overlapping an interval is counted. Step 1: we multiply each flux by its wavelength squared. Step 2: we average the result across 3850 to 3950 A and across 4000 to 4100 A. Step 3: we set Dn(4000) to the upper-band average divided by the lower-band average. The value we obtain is 1.45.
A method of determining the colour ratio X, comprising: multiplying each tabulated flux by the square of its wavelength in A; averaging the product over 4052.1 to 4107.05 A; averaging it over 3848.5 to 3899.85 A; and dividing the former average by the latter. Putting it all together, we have 1.5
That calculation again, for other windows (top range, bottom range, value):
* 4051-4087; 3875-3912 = 1.48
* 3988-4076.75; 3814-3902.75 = 1.58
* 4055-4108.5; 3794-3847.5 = 1.74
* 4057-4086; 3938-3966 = 1.37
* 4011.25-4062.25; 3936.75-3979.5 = 1.55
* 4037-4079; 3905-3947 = 1.40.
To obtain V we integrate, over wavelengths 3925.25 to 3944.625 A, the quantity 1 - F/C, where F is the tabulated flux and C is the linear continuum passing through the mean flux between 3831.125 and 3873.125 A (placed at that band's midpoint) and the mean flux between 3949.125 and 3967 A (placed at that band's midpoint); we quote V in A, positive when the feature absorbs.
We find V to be 2.34 A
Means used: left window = 8.51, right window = 8.92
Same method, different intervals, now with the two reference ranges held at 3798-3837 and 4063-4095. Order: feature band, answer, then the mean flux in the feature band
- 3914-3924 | -0.9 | 10.1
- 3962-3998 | 4.4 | 9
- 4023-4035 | -1.5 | 12.3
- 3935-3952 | 1.9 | 8.6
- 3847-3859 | -2.3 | 9.78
